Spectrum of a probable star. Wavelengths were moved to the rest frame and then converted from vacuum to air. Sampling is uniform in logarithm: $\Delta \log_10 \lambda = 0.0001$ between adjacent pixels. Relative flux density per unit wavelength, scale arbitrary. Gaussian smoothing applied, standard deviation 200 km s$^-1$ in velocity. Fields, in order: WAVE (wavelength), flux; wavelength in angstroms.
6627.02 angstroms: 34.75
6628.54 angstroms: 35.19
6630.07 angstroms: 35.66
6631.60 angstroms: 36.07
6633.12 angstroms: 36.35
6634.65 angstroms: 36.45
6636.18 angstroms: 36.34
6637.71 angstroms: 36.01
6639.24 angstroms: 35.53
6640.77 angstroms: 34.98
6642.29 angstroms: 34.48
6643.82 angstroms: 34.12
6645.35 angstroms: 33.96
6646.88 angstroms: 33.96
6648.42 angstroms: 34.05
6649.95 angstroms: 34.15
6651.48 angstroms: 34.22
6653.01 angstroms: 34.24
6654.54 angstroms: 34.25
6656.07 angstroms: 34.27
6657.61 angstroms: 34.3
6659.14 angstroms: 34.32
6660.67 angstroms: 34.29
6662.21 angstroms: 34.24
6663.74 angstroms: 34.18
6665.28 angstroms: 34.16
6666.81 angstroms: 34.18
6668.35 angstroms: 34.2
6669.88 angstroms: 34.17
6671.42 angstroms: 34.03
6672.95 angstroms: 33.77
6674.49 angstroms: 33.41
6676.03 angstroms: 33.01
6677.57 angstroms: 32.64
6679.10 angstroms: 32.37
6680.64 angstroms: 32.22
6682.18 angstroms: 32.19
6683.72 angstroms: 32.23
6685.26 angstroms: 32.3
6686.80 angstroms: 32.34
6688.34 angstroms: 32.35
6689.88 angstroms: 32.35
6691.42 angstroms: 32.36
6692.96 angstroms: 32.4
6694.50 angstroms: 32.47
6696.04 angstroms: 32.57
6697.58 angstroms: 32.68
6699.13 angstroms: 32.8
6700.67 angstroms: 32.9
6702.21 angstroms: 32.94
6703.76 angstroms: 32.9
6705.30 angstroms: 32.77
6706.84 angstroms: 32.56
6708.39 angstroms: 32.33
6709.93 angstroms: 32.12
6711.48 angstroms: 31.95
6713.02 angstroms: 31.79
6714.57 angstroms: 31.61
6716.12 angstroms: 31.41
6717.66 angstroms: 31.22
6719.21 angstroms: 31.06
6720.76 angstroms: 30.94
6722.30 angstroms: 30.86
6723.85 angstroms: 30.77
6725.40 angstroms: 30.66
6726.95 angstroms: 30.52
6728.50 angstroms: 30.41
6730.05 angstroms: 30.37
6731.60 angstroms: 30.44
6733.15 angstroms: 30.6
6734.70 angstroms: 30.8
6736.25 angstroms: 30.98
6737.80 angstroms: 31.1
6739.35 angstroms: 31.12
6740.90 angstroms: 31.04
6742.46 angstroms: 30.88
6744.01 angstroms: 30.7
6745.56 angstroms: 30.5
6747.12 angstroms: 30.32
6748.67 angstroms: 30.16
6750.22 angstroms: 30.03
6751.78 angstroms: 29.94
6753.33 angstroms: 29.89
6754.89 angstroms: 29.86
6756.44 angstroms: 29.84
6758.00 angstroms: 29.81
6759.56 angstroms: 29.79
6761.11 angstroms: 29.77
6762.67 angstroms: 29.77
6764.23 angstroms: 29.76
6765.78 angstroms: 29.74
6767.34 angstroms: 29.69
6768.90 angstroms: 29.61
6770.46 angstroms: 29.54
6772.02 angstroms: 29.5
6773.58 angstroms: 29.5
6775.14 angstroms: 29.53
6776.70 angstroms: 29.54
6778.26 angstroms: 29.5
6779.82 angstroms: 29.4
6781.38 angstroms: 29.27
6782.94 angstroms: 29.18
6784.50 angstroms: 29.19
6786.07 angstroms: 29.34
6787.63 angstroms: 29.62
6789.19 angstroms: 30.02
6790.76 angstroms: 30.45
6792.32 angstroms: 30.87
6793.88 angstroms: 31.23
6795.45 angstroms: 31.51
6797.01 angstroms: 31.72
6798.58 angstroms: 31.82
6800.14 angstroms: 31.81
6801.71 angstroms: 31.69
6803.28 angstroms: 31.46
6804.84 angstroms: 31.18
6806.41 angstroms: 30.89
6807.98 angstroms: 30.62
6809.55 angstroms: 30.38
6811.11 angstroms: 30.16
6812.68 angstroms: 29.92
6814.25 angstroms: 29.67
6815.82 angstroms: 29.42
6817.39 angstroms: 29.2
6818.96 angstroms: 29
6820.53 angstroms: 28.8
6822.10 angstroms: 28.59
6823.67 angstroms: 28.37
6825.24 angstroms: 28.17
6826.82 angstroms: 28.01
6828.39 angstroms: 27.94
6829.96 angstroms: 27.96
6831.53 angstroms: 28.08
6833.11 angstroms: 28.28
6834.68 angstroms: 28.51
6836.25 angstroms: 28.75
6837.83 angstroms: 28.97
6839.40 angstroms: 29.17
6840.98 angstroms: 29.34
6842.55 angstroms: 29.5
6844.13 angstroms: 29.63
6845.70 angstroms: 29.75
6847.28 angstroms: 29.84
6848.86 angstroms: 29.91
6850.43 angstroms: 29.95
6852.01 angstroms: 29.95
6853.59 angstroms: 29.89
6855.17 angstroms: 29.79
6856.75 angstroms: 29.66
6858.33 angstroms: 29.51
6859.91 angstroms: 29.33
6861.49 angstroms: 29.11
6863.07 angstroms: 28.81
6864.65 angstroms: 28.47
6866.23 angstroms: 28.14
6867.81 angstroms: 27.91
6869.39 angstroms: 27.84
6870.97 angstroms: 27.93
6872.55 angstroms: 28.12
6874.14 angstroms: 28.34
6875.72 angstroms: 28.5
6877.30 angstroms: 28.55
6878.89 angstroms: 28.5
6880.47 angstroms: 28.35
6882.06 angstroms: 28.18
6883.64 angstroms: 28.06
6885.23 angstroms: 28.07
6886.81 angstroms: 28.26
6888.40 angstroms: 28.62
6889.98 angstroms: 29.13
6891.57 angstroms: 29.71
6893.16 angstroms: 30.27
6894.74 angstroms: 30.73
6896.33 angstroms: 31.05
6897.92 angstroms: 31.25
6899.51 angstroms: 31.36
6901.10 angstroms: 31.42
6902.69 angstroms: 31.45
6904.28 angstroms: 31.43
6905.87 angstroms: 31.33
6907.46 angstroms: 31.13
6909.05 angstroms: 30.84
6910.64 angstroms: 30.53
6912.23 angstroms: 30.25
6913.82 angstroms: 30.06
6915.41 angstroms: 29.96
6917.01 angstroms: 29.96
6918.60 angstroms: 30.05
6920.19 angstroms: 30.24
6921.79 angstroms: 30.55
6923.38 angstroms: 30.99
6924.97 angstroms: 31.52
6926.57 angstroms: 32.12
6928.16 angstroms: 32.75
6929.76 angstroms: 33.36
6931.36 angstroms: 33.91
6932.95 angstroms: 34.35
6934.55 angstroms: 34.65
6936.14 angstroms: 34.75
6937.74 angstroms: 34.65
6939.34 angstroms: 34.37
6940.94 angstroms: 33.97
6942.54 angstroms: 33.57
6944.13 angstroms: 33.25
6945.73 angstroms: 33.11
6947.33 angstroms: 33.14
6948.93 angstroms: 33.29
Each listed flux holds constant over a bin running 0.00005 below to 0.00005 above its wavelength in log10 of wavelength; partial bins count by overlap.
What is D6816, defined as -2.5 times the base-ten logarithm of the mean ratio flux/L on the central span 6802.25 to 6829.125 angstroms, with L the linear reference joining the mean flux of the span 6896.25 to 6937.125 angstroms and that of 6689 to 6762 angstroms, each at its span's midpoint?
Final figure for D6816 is 0.07 mag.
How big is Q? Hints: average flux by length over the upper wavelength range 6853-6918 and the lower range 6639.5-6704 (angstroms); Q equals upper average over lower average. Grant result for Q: 0.9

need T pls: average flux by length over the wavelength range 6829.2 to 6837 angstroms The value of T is 28.3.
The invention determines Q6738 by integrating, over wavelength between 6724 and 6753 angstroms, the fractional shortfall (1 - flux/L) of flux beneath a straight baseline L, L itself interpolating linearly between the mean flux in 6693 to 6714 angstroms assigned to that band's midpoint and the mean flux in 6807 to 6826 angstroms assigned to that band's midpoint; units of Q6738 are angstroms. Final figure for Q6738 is 0.88 angstroms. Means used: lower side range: 32.5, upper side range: 29.4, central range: 30.6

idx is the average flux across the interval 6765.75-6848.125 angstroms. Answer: 29.7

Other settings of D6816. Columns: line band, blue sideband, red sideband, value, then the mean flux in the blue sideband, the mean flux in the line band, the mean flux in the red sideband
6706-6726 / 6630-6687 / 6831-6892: 0.039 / 34.1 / 31.5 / 28.9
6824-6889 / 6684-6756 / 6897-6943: 0.108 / 31.4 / 28.8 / 31.9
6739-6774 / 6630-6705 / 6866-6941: 0.088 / 33.8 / 30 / 30.6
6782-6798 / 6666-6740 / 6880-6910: 0.030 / 32.1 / 30.3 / 30.1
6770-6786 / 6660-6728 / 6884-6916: 0.079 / 32.5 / 29.4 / 30.3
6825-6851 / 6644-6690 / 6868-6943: 0.093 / 33.6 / 28.9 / 30.7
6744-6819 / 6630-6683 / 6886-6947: 0.099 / 34.3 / 30.1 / 31.6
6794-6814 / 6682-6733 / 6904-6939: 0.027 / 31.8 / 31.1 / 31.8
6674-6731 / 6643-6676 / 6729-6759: 0.007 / 34.1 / 32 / 30.4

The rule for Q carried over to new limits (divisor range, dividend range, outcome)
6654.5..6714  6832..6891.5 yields 0.87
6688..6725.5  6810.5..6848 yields 0.90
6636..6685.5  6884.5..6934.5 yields 0.91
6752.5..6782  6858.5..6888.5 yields 0.96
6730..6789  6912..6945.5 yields 1.08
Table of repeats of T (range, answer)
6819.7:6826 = 28.5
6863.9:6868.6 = 28.2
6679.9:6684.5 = 32.2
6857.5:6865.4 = 29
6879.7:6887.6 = 28.2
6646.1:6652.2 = 34.1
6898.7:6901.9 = 31.4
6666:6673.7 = 34.1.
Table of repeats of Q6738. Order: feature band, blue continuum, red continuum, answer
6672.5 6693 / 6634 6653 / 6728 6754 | 0.3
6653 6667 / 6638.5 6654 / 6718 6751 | -0.2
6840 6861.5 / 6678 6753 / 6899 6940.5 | 1.4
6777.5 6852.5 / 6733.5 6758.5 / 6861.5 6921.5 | 0.8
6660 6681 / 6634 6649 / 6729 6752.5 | 0.0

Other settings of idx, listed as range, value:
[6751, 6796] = 29.8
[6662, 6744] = 32.1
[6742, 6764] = 30.1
